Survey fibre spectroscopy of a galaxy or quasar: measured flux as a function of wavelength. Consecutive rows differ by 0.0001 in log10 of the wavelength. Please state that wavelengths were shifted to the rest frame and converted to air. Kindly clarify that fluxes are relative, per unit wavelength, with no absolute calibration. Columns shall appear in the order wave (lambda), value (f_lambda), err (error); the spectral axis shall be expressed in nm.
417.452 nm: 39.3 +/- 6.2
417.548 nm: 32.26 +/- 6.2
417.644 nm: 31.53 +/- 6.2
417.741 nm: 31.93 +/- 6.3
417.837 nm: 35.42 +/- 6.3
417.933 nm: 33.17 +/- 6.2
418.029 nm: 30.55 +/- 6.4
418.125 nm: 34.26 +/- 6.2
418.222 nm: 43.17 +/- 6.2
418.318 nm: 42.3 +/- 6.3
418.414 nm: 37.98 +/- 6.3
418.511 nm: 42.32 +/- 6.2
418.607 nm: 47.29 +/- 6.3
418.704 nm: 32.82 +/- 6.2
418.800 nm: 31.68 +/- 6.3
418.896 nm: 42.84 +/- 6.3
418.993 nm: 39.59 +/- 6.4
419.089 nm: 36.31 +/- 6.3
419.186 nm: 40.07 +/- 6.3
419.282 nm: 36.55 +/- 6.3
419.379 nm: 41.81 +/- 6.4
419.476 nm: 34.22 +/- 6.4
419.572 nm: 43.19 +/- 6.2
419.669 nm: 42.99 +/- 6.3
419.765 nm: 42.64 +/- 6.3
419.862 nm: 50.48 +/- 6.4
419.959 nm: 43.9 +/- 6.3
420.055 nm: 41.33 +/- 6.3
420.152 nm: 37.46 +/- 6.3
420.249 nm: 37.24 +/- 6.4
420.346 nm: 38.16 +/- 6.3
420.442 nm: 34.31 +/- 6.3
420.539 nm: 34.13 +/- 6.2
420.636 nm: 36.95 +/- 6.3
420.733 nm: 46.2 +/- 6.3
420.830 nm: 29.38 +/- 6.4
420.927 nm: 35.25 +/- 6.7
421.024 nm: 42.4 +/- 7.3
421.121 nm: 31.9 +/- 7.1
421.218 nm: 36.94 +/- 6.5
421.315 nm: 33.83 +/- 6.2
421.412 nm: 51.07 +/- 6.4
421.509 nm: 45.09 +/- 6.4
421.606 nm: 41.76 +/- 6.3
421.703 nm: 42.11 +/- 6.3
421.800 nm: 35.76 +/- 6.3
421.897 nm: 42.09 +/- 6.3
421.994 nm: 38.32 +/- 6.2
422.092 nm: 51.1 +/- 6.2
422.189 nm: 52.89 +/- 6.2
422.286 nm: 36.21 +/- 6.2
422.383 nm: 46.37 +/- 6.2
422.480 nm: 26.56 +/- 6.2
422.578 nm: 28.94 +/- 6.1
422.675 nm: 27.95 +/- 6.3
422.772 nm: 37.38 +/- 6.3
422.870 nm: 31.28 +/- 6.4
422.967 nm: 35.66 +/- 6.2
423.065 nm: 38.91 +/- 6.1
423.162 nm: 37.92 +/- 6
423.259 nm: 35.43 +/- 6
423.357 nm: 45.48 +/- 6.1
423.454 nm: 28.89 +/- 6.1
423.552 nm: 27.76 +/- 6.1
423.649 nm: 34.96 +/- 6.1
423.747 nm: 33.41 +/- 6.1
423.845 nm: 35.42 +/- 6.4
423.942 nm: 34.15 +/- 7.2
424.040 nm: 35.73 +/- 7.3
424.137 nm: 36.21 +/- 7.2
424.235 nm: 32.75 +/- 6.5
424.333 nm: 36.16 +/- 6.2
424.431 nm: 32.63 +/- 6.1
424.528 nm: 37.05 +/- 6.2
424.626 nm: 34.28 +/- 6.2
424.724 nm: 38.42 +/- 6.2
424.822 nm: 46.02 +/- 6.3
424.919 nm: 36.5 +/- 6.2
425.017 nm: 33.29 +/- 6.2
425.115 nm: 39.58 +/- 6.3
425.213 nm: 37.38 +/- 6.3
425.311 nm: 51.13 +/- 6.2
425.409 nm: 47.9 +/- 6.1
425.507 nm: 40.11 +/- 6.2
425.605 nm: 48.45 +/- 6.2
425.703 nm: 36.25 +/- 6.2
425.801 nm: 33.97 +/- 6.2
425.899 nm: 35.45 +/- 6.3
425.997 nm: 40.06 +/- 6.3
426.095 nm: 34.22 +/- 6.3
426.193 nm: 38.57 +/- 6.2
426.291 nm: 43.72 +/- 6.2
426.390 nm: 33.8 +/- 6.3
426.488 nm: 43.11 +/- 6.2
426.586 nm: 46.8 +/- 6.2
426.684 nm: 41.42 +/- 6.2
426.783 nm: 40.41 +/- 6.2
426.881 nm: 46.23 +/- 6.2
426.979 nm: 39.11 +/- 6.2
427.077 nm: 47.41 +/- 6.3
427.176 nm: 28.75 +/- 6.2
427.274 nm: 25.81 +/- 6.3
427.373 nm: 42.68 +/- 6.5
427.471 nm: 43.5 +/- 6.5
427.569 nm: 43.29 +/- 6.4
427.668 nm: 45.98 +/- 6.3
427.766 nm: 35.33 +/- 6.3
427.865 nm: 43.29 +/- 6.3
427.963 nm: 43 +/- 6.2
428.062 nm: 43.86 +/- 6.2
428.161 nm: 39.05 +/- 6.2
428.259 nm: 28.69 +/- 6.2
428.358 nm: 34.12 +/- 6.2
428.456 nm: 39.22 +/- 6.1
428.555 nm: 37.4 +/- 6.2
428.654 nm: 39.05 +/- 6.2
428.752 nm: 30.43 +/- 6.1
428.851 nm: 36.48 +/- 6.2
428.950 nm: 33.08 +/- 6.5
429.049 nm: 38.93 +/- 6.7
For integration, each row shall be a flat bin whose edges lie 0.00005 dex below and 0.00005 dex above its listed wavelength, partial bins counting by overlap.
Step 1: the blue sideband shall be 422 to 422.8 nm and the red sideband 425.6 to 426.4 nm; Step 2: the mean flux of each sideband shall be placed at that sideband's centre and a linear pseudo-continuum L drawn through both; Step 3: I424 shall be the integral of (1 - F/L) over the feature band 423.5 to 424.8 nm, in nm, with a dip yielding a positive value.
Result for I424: 0.12 nm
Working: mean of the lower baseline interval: 38.4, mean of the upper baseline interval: 37.9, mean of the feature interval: 34.7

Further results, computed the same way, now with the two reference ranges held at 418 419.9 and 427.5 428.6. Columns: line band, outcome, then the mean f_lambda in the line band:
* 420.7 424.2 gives 0.19 nm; 37.5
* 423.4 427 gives 0.13 nm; 38.2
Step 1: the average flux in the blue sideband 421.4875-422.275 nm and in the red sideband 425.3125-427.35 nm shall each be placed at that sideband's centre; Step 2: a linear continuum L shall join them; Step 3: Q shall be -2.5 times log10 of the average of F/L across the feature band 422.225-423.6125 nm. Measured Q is 0.22 mag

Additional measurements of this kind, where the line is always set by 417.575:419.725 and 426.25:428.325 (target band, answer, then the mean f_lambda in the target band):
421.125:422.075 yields -0.06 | 40.7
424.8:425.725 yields -0.06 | 41.7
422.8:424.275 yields 0.12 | 35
